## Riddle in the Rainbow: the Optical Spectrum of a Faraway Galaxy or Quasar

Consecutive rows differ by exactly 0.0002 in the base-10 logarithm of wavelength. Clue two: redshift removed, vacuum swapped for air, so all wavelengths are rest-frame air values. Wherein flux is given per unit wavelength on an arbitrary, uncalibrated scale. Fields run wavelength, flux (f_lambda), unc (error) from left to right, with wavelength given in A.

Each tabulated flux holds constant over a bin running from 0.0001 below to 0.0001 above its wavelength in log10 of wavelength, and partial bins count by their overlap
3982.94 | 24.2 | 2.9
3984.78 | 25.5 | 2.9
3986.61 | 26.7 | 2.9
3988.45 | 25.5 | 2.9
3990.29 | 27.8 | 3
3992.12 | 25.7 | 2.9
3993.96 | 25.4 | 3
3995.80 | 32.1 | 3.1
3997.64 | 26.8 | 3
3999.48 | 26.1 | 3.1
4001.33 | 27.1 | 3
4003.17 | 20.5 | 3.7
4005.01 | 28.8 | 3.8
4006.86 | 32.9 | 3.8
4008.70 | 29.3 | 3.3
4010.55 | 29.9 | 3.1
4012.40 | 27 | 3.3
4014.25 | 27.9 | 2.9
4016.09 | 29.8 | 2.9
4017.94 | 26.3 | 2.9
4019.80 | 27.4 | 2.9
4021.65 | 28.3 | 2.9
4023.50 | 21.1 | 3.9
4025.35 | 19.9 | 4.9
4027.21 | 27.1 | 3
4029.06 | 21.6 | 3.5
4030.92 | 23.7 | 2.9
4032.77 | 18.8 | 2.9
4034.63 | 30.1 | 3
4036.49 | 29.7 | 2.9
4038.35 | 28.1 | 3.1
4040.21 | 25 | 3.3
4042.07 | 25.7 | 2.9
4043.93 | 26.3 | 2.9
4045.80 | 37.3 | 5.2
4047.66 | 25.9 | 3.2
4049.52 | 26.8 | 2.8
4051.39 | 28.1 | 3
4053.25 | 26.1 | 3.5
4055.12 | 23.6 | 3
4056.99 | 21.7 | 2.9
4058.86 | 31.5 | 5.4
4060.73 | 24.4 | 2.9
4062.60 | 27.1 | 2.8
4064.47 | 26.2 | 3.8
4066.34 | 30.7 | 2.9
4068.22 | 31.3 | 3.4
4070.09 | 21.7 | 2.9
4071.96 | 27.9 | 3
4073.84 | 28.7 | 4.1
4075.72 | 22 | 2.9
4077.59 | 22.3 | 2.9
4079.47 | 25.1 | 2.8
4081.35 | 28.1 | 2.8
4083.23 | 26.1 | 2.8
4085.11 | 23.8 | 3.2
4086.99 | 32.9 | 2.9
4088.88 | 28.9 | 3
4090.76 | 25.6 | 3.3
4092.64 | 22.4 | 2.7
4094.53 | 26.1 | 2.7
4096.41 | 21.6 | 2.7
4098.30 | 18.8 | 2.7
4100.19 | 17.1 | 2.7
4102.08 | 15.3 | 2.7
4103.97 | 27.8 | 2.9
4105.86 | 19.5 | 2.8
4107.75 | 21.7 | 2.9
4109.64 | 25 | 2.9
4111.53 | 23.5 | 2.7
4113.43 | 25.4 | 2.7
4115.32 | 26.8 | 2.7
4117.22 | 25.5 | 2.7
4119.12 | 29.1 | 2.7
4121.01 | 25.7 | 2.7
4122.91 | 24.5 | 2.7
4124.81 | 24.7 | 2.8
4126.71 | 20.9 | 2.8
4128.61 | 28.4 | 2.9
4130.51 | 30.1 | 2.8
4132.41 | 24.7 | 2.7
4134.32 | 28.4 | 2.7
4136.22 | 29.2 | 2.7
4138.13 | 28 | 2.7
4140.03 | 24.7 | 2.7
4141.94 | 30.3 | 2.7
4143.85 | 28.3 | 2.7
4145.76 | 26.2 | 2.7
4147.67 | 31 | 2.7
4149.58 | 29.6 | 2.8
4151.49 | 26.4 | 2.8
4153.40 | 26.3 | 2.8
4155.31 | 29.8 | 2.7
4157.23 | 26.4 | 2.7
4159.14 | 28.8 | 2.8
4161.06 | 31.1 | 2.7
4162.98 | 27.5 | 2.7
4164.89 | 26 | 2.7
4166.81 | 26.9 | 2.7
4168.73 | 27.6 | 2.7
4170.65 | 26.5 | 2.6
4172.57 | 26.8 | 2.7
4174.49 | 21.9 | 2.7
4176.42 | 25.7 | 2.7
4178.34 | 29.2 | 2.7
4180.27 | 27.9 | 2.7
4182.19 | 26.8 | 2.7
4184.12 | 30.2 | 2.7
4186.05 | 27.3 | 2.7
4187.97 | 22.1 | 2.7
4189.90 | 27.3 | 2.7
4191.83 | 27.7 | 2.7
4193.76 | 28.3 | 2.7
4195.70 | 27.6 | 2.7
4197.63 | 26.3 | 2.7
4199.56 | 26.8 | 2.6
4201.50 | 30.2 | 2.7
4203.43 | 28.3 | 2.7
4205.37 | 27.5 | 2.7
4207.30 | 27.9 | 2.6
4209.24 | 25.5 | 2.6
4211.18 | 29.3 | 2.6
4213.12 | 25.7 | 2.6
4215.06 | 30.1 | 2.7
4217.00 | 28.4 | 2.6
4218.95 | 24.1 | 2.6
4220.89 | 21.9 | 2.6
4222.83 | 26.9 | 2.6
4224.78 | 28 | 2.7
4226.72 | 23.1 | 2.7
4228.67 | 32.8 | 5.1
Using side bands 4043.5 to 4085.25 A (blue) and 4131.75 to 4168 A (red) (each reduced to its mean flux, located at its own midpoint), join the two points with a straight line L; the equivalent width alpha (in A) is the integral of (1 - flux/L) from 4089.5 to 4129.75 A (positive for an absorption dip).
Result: 5.4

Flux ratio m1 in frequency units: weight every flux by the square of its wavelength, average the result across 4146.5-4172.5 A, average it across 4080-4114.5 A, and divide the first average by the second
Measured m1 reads 1.21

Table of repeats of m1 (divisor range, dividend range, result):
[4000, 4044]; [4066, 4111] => 0.96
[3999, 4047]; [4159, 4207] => 1.10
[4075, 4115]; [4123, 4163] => 1.19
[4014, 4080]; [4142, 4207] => 1.11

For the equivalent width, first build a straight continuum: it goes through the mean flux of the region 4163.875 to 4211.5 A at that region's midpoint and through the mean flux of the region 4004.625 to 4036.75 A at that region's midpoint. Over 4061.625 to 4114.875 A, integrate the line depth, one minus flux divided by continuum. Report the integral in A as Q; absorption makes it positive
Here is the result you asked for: 4.0 A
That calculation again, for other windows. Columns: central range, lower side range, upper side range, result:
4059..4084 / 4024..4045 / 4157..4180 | -0.8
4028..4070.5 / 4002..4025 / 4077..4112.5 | -1.6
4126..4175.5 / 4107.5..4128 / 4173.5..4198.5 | -3.0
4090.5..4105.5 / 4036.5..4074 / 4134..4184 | 3.2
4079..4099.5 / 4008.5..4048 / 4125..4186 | 1.3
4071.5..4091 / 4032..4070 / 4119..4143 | 0.4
